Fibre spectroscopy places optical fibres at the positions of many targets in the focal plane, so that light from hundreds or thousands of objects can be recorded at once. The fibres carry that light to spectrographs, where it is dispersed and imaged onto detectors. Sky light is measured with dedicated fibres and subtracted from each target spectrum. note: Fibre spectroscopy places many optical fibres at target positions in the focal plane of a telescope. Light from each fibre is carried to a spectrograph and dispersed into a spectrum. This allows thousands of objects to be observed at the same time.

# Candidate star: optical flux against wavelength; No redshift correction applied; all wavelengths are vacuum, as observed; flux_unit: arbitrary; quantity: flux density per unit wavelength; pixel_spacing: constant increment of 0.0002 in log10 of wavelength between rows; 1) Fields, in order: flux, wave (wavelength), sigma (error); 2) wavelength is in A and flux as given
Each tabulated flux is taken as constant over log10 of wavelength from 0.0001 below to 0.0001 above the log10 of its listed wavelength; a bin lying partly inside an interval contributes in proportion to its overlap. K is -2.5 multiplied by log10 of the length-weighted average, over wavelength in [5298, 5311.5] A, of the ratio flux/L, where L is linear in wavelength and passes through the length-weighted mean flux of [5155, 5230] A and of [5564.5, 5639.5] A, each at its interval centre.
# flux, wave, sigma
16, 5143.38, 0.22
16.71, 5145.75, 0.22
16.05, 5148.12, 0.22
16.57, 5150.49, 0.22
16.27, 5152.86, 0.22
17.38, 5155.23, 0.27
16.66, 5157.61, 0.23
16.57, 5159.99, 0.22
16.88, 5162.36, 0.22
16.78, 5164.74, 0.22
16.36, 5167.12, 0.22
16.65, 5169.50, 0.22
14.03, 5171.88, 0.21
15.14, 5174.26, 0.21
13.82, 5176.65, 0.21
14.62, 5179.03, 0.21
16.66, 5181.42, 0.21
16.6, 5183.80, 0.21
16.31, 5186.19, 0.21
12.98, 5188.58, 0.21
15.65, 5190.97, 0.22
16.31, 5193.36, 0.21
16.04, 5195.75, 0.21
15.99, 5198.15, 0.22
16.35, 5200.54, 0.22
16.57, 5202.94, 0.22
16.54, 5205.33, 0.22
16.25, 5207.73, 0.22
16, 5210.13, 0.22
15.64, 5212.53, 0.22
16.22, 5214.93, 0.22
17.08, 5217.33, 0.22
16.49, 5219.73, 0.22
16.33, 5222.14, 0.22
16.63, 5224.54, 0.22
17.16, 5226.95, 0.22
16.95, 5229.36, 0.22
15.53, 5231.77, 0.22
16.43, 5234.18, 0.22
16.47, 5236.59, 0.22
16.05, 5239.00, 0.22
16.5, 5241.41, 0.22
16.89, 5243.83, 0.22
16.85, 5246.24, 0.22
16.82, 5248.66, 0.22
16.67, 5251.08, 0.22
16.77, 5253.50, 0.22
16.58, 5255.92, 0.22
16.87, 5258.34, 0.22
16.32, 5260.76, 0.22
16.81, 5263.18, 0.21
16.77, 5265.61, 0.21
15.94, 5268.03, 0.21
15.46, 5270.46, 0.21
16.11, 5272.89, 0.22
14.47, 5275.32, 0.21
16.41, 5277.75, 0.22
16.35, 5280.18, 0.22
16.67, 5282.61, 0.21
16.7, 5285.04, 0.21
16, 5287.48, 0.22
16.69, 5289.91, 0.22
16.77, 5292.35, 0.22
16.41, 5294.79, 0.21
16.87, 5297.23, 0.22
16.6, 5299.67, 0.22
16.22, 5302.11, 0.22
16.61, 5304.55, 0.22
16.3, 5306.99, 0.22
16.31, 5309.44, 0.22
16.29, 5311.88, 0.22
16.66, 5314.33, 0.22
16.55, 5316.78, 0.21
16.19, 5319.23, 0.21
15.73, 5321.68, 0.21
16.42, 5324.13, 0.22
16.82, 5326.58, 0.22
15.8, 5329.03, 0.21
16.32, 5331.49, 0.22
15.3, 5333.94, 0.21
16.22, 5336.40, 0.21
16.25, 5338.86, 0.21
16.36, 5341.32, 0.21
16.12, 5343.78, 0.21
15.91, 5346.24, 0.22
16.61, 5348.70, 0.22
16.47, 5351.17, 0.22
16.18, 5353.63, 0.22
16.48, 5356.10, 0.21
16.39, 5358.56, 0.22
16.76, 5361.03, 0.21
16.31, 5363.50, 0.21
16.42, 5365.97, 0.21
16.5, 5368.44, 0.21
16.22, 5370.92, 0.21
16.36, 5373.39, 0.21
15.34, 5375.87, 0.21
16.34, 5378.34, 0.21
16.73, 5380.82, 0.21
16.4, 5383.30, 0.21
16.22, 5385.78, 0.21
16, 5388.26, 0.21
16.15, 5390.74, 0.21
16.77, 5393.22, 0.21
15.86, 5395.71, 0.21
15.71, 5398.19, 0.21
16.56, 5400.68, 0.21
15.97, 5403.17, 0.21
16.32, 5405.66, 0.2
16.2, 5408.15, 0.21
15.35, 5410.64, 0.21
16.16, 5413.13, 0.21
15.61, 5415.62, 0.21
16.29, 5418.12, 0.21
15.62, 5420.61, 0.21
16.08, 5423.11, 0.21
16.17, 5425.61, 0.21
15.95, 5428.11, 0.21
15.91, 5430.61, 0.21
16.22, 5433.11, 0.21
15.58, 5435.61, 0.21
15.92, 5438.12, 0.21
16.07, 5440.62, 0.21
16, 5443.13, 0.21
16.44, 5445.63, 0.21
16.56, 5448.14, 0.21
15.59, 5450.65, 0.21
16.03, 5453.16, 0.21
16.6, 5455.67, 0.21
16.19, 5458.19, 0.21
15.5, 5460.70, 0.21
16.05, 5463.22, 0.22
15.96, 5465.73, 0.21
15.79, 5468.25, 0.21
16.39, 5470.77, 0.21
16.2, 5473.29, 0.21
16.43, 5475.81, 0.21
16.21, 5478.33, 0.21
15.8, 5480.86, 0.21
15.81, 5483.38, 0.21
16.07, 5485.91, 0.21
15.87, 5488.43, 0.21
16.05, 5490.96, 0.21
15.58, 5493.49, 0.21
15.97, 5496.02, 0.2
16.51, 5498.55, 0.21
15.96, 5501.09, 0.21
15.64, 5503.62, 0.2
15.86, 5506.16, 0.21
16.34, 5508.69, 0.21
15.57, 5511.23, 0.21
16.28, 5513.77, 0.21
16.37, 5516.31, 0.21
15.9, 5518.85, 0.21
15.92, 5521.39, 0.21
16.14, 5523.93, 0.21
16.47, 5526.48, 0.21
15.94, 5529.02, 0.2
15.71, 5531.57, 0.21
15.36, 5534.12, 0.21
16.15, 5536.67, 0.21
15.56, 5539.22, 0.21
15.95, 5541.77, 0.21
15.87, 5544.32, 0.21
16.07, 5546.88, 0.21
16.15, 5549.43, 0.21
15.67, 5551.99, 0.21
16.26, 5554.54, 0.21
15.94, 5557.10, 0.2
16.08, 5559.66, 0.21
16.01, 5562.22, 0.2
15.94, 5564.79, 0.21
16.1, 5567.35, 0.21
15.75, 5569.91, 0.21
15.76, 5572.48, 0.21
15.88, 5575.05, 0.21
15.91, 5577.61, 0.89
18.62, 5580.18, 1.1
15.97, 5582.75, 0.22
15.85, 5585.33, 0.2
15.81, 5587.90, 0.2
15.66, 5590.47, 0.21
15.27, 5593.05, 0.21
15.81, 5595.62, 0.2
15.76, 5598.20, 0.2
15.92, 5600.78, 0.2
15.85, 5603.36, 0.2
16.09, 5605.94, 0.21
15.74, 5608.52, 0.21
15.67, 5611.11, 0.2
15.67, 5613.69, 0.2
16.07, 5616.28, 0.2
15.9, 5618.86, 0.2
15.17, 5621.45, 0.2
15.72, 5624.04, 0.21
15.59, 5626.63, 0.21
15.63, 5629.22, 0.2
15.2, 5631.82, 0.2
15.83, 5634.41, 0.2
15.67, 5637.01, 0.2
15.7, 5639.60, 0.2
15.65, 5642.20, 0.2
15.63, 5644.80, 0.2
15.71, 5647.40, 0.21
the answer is -0.03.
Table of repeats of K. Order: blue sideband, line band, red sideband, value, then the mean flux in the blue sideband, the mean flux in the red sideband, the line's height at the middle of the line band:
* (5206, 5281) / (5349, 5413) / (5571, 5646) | 0.00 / 16.4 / 15.8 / 16.2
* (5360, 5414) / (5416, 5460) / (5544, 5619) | 0.01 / 16.2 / 16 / 16.1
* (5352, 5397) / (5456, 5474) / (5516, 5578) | 0.01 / 16.3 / 16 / 16.1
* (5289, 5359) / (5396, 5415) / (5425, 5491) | 0.01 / 16.3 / 16.1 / 16.2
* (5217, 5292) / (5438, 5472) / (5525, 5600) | 0.00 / 16.4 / 16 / 16.1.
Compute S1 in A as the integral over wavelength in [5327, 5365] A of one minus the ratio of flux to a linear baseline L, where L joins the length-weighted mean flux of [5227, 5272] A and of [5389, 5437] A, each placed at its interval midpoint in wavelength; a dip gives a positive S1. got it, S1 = -0.1 A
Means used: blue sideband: 16.5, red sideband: 16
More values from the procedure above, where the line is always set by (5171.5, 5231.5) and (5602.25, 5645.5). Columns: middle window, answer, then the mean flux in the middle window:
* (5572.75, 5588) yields -0.60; 16.3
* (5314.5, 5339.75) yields -0.48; 16.2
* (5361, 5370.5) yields -0.35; 16.4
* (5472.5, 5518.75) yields -0.74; 16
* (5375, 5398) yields -0.51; 16.2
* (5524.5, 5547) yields -0.21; 15.9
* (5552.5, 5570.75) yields -0.32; 16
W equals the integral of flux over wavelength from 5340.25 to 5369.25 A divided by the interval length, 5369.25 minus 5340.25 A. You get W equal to 16.4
